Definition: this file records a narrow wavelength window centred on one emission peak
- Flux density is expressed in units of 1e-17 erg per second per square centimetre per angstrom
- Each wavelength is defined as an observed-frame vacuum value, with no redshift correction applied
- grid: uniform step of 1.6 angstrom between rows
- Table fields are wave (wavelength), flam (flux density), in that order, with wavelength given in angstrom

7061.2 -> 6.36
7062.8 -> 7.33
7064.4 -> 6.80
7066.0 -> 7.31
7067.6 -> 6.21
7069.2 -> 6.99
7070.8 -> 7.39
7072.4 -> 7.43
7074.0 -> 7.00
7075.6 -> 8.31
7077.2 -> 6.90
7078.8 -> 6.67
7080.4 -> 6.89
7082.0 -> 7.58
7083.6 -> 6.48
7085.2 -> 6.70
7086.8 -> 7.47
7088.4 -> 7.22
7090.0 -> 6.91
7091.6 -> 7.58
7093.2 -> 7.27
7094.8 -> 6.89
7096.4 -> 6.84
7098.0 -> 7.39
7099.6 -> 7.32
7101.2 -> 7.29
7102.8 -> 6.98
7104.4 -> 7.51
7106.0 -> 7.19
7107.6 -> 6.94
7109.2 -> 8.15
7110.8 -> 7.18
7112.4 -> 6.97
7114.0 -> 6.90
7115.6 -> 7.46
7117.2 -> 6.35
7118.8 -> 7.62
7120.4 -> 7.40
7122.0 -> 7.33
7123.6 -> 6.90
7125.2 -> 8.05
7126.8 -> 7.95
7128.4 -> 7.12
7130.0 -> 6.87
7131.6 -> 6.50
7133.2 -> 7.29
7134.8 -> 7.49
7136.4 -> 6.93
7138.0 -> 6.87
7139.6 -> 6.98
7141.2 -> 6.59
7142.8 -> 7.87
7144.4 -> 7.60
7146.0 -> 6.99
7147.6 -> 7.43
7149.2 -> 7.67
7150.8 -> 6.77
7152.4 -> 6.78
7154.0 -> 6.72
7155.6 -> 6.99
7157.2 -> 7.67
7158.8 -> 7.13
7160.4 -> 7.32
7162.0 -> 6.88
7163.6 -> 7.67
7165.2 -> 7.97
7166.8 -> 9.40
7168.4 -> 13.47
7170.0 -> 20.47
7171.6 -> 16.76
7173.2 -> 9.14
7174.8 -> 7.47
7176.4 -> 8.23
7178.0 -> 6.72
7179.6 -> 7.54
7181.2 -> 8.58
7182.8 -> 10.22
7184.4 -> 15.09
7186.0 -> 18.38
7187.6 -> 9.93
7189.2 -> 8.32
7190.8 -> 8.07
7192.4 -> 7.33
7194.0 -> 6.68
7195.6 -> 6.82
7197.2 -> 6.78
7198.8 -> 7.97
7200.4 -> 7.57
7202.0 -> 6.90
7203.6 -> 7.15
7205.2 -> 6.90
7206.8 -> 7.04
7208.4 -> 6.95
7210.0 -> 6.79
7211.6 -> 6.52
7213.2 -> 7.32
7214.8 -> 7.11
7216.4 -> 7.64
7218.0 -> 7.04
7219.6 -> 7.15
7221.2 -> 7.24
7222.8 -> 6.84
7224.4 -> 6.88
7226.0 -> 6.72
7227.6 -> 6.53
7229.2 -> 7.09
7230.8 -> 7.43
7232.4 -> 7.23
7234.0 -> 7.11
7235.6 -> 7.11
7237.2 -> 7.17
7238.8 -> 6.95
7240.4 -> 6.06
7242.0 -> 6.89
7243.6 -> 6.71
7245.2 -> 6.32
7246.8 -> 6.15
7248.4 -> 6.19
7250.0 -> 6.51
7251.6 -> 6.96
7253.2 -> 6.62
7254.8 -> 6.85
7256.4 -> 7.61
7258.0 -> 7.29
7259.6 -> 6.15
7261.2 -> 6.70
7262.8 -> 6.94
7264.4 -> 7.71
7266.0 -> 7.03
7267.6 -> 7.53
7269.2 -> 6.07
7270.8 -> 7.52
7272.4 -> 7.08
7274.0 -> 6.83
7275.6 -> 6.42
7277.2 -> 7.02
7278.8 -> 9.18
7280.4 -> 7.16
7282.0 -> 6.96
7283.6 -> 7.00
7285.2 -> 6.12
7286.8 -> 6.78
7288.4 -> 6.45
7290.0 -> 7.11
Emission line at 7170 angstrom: [S II]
